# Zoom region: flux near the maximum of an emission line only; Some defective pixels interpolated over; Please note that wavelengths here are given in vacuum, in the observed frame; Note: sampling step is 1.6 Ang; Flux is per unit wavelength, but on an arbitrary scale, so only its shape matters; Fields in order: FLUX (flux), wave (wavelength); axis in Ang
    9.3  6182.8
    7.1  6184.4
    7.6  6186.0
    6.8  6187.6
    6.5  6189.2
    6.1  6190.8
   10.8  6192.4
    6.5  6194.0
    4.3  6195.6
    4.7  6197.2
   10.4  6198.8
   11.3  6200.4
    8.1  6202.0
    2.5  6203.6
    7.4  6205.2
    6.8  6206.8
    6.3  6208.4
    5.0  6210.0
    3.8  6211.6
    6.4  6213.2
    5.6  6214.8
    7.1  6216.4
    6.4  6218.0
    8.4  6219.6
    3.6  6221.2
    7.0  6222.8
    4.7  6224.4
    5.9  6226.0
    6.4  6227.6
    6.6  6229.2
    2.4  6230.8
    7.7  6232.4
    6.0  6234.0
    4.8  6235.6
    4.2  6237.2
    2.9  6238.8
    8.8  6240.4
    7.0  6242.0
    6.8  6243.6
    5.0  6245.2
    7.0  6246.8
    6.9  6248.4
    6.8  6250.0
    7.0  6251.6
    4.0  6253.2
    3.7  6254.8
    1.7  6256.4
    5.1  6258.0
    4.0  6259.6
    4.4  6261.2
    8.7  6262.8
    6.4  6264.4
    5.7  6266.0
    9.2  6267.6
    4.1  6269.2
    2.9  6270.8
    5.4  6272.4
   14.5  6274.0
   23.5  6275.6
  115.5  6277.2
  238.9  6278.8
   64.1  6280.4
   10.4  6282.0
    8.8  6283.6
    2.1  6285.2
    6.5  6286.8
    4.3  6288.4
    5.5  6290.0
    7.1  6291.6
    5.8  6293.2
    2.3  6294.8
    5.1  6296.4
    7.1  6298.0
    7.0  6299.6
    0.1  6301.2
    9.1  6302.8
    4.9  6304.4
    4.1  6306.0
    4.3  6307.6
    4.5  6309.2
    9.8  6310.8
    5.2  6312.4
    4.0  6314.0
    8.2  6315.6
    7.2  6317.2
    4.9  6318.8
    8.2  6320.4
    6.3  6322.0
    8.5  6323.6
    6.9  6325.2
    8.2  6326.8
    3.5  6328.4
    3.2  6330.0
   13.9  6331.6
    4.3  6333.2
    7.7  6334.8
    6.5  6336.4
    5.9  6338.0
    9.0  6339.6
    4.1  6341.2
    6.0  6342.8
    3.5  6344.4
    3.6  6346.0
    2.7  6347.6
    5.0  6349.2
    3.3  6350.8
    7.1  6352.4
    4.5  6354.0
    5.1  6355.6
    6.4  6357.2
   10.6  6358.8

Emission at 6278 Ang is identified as H-beta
